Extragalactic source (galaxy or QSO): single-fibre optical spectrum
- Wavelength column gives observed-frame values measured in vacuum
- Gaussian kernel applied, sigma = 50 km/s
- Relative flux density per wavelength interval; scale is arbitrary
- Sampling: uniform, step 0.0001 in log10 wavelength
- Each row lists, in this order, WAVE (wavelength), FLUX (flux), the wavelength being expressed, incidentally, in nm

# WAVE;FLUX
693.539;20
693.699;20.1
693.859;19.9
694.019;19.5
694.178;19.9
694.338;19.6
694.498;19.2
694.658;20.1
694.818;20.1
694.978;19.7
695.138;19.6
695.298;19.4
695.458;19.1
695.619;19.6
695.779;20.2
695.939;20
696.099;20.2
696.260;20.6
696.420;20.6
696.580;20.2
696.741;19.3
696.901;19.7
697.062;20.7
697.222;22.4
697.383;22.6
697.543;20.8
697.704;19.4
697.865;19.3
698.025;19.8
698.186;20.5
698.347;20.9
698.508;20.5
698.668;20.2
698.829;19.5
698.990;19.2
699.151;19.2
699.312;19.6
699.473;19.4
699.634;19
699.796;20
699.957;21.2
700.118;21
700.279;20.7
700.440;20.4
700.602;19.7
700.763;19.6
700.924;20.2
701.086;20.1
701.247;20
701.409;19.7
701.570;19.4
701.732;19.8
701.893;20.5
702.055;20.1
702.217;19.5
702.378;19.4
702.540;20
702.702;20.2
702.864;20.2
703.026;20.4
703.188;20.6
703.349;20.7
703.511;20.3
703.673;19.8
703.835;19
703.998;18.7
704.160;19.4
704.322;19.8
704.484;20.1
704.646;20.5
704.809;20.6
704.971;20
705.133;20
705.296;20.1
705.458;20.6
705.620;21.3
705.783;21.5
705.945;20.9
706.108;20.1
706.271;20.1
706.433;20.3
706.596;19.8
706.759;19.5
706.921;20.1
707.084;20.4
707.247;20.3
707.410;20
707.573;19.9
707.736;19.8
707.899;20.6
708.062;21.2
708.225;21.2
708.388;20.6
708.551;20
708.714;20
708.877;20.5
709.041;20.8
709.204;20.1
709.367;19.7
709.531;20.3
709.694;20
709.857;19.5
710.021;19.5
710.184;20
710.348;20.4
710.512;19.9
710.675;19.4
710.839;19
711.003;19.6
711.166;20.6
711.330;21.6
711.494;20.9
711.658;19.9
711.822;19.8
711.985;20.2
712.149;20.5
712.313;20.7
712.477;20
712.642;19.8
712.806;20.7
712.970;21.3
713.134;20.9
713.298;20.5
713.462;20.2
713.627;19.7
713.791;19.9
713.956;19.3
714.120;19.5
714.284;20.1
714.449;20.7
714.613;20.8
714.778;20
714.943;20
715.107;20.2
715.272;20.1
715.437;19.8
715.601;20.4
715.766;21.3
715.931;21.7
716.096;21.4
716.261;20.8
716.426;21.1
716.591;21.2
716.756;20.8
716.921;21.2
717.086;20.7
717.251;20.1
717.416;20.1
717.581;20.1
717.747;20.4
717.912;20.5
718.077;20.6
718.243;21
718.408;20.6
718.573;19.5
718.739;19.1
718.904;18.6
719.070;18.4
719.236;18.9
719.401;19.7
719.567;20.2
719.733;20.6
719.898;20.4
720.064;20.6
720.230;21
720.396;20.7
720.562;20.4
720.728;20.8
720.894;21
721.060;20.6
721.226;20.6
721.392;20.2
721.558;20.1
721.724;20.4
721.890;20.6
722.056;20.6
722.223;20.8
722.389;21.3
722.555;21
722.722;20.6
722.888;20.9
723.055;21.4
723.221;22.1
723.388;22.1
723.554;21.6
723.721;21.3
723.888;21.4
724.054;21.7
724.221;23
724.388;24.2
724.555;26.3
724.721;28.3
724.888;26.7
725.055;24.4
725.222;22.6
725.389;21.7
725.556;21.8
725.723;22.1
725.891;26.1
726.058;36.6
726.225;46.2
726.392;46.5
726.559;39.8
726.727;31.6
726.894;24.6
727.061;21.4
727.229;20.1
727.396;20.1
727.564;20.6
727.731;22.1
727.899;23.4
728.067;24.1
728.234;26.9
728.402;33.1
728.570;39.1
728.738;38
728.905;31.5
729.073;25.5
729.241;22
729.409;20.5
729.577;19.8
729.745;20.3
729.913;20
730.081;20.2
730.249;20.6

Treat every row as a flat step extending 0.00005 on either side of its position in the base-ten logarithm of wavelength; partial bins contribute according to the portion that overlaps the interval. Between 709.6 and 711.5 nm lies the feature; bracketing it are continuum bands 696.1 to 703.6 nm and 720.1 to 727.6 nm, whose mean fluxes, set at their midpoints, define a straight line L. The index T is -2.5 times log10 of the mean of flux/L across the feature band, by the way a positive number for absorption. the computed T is 0.10 mag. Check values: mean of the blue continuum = 20.2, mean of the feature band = 20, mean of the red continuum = 24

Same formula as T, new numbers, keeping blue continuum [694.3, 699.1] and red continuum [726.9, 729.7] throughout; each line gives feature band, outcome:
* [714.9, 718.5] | 0.14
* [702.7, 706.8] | 0.07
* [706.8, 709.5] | 0.09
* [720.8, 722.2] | 0.18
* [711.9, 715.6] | 0.14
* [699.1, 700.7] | 0.03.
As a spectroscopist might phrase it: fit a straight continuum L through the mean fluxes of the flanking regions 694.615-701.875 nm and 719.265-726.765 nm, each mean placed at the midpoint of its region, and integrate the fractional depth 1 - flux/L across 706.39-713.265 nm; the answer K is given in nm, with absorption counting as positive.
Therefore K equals 0.50 nm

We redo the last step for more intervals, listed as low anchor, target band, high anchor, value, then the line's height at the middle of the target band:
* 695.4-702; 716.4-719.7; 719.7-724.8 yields 0.18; 21.3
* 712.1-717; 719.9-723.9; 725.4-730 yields 0.57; 24.4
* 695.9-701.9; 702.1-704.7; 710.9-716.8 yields 0.04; 20.2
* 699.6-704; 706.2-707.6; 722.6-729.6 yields 0.08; 21.3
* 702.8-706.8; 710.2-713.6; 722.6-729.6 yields 0.29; 22.1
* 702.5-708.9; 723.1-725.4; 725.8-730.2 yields 0.26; 26.4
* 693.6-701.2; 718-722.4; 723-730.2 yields 0.78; 24.6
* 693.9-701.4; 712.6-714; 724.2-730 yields 0.20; 23.7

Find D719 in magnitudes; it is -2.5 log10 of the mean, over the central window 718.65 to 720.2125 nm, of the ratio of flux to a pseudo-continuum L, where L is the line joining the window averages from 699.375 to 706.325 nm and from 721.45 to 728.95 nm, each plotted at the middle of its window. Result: 0.223 mag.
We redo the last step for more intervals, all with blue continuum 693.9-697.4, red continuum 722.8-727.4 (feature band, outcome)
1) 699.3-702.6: 0.06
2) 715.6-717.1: 0.15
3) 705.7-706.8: 0.10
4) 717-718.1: 0.20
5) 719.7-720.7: 0.21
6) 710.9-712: 0.14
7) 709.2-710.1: 0.16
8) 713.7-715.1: 0.19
